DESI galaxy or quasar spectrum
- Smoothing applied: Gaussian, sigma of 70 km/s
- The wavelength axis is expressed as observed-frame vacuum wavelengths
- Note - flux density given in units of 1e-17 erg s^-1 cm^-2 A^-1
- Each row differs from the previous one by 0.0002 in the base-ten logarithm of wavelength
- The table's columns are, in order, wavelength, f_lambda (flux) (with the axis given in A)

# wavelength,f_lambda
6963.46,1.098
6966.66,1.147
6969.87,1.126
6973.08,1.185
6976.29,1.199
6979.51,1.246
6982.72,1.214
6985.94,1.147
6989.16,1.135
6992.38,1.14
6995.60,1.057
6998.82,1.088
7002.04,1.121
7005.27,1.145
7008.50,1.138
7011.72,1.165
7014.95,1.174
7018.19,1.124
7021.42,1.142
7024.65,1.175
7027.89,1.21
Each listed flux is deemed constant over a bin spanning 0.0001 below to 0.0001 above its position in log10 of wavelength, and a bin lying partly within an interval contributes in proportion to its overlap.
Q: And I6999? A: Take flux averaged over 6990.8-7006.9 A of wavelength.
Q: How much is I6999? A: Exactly 1.11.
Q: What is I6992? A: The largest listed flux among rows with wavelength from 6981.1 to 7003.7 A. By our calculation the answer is 1.214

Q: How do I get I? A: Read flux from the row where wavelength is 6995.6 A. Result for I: 1.057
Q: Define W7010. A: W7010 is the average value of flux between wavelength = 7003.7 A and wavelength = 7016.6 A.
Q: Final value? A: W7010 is 1.16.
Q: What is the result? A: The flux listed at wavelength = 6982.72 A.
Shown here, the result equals 1.214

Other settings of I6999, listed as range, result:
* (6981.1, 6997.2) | 1.14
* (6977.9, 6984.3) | 1.23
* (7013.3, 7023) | 1.15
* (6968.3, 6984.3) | 1.19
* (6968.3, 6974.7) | 1.16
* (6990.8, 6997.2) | 1.1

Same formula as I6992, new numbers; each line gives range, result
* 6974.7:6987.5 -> 1.246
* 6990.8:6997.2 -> 1.14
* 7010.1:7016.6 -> 1.174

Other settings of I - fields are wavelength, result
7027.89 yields 1.21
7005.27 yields 1.145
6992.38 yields 1.14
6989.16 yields 1.135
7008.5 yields 1.138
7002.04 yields 1.121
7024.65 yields 1.175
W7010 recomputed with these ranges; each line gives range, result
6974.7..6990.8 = 1.19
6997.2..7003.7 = 1.1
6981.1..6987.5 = 1.18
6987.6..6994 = 1.14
